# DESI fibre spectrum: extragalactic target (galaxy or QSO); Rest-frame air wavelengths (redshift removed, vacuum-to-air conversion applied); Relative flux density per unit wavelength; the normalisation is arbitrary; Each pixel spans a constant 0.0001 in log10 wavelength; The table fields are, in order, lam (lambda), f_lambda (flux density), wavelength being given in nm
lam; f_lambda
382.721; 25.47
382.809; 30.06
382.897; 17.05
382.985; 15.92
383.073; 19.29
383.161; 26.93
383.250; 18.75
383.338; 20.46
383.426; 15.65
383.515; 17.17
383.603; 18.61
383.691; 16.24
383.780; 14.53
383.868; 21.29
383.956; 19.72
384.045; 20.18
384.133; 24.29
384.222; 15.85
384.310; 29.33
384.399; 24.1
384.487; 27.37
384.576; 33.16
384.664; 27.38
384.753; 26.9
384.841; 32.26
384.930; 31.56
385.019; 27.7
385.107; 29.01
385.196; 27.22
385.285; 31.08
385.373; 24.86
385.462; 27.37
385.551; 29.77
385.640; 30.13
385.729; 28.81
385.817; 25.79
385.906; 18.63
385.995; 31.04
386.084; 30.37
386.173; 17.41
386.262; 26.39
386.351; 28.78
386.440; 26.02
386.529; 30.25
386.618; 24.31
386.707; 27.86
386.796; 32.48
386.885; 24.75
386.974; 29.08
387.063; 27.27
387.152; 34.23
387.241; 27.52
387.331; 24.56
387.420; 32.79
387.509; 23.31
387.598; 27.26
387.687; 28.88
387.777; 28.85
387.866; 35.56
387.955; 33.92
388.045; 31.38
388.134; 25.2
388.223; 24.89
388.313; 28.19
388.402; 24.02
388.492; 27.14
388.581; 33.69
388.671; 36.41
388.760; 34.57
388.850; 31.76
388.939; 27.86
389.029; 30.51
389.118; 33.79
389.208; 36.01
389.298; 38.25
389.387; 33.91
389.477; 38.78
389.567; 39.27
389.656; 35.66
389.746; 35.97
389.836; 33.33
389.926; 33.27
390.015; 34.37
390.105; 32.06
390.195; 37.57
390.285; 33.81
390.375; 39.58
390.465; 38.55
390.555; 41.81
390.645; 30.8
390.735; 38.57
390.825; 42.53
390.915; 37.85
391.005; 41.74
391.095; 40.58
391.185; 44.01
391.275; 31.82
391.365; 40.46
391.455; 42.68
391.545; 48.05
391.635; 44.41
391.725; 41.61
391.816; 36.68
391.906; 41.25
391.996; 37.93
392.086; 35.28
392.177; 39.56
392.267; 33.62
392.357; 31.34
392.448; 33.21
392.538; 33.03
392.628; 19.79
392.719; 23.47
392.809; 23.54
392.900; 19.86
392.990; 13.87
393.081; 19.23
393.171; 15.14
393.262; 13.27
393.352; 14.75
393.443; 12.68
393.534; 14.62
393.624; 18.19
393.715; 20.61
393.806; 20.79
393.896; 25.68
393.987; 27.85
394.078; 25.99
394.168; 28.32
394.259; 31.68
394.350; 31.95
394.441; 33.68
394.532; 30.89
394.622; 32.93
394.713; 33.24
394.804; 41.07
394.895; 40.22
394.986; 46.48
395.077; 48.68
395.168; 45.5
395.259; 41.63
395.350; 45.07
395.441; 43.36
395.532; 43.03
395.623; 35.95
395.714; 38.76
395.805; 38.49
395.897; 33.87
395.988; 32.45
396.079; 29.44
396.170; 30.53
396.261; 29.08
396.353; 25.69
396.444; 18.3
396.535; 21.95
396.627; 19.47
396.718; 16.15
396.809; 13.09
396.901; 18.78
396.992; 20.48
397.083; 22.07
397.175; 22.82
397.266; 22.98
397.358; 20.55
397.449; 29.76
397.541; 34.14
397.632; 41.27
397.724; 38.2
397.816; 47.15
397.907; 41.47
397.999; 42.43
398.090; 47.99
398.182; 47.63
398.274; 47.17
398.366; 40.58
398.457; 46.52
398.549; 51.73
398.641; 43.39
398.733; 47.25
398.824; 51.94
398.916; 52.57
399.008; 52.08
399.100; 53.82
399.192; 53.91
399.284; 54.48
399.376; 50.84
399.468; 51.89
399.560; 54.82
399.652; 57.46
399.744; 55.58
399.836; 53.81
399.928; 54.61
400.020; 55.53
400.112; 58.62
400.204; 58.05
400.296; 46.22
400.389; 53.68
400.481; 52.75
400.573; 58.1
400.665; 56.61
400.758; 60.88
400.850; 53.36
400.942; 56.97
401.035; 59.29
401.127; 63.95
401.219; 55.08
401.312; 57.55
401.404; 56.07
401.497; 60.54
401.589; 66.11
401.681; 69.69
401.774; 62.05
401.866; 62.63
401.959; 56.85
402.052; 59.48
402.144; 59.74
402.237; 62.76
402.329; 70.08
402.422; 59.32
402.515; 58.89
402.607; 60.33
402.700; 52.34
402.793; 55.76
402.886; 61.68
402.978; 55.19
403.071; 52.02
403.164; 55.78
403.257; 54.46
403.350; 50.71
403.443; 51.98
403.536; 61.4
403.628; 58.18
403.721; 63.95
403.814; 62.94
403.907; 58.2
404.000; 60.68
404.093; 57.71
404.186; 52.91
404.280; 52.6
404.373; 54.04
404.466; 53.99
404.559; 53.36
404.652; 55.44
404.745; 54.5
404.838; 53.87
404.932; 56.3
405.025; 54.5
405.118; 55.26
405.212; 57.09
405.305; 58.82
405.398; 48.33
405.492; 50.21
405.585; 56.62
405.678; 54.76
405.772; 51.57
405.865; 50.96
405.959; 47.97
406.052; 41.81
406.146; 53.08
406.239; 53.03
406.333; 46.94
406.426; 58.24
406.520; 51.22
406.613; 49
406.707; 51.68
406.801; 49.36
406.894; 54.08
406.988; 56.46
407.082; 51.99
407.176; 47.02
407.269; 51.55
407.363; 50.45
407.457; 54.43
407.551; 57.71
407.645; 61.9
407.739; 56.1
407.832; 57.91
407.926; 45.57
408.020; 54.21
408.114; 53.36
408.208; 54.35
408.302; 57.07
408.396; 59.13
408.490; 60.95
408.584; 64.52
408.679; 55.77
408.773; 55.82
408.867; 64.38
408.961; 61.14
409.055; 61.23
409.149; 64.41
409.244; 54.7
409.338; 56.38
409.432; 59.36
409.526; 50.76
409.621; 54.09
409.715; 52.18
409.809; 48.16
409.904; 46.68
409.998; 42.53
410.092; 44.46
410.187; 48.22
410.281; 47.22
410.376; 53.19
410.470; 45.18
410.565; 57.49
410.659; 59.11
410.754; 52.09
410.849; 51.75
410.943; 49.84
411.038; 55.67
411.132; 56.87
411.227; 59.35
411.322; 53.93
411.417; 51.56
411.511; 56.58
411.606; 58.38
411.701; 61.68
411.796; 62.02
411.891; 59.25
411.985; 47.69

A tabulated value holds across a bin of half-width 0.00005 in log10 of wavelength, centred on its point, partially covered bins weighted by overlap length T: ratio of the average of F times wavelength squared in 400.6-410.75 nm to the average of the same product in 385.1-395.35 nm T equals 1.91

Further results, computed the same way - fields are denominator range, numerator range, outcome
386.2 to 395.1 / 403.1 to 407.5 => 1.84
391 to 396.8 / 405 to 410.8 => 1.84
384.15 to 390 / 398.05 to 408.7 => 2.03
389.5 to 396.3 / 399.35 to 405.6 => 1.79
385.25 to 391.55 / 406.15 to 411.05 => 1.86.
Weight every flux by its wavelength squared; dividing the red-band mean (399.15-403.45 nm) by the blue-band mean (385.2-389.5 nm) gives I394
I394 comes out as 2.10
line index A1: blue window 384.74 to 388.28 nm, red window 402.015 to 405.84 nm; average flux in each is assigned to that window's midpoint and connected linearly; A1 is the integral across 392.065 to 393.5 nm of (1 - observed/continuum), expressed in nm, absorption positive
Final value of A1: 0.55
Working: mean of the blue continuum 28.1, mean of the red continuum 56.5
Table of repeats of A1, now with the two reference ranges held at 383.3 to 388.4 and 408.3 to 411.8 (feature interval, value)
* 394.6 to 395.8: -0.13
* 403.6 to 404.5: -0.18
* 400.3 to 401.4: -0.31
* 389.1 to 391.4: -0.41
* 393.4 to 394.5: 0.35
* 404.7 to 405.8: -0.11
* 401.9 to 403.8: -0.48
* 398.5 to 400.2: -0.43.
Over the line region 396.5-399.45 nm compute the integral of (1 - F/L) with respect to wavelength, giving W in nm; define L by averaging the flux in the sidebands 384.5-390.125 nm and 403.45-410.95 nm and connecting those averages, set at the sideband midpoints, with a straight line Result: 0.35 nm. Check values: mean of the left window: 29.9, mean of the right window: 54.2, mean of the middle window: 38.2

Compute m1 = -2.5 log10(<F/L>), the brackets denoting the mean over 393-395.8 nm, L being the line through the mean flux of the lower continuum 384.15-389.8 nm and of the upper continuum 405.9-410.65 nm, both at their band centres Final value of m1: 0.24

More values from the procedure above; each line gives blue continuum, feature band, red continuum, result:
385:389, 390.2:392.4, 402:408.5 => -0.13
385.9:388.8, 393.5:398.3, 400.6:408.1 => 0.30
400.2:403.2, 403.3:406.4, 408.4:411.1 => 0.05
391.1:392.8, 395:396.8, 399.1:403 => 0.33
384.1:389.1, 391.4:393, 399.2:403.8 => 0.16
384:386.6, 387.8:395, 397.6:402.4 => 0.18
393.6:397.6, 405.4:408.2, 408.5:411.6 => -0.07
